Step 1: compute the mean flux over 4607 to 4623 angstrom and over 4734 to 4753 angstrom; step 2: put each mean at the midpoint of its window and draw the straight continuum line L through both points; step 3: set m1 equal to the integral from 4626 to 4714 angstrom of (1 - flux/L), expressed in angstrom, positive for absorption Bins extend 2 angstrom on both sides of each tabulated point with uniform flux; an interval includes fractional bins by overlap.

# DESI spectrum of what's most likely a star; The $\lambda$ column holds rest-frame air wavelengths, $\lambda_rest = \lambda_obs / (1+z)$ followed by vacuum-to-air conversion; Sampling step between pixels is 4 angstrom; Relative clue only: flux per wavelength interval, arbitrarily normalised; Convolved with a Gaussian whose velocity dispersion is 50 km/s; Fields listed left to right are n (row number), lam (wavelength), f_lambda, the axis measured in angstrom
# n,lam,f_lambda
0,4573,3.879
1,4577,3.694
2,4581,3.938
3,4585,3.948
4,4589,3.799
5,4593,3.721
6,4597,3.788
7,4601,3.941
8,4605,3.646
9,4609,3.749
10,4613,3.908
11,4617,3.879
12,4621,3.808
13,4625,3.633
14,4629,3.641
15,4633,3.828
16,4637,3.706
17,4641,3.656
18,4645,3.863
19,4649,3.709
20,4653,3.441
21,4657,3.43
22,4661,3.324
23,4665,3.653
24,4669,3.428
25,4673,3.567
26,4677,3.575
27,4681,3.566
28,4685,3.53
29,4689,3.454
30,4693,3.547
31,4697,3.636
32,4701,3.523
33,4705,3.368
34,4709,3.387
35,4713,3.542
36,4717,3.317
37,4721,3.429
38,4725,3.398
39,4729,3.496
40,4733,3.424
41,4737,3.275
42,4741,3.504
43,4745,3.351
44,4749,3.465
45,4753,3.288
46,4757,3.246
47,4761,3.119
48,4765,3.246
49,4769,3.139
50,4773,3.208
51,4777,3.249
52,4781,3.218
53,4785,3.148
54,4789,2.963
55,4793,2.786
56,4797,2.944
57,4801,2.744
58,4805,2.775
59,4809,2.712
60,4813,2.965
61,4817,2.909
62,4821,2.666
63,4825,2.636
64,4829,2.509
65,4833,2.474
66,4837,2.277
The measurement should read 1.9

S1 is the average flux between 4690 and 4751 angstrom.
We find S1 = 3.44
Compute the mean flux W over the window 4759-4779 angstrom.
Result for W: 3.19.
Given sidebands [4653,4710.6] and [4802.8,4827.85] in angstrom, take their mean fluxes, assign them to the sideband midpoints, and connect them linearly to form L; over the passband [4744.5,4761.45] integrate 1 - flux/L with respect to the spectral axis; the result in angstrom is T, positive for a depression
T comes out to -1.1 angstrom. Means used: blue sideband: 3.5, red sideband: 2.77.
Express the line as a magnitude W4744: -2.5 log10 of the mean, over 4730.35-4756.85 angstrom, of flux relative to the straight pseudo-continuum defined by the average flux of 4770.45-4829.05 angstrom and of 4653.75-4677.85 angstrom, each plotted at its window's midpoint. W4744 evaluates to -0.07 mag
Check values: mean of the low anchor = 3.49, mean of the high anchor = 2.91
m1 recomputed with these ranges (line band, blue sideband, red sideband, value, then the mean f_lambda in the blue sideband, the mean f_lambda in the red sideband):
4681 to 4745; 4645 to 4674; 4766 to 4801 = -2.4 angstrom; 3.53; 3.07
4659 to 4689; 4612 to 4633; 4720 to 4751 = 0.8 angstrom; 3.77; 3.42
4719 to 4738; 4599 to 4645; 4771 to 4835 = -1.0 angstrom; 3.77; 2.87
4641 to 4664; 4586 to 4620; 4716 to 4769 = 0.5 angstrom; 3.81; 3.34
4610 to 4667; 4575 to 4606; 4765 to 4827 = -1.0 angstrom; 3.81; 2.95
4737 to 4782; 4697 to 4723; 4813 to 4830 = -2.2 angstrom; 3.44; 2.72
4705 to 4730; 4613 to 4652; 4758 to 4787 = -0.1 angstrom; 3.75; 3.19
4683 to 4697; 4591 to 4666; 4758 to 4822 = -0.4 angstrom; 3.7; 3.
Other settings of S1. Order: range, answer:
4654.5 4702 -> 3.52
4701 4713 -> 3.43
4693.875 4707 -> 3.51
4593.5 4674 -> 3.68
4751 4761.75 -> 3.23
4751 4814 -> 3.05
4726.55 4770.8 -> 3.32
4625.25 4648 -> 3.73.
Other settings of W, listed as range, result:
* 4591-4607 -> 3.77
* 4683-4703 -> 3.54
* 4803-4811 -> 2.74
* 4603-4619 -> 3.8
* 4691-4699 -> 3.59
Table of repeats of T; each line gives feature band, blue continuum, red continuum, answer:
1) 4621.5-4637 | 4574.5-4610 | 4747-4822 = -0.2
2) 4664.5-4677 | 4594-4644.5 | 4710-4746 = 0.2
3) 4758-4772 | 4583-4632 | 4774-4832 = -0.6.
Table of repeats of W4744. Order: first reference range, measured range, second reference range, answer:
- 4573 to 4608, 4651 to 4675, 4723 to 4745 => 0.04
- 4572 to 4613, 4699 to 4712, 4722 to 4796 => 0.00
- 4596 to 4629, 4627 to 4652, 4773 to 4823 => -0.02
